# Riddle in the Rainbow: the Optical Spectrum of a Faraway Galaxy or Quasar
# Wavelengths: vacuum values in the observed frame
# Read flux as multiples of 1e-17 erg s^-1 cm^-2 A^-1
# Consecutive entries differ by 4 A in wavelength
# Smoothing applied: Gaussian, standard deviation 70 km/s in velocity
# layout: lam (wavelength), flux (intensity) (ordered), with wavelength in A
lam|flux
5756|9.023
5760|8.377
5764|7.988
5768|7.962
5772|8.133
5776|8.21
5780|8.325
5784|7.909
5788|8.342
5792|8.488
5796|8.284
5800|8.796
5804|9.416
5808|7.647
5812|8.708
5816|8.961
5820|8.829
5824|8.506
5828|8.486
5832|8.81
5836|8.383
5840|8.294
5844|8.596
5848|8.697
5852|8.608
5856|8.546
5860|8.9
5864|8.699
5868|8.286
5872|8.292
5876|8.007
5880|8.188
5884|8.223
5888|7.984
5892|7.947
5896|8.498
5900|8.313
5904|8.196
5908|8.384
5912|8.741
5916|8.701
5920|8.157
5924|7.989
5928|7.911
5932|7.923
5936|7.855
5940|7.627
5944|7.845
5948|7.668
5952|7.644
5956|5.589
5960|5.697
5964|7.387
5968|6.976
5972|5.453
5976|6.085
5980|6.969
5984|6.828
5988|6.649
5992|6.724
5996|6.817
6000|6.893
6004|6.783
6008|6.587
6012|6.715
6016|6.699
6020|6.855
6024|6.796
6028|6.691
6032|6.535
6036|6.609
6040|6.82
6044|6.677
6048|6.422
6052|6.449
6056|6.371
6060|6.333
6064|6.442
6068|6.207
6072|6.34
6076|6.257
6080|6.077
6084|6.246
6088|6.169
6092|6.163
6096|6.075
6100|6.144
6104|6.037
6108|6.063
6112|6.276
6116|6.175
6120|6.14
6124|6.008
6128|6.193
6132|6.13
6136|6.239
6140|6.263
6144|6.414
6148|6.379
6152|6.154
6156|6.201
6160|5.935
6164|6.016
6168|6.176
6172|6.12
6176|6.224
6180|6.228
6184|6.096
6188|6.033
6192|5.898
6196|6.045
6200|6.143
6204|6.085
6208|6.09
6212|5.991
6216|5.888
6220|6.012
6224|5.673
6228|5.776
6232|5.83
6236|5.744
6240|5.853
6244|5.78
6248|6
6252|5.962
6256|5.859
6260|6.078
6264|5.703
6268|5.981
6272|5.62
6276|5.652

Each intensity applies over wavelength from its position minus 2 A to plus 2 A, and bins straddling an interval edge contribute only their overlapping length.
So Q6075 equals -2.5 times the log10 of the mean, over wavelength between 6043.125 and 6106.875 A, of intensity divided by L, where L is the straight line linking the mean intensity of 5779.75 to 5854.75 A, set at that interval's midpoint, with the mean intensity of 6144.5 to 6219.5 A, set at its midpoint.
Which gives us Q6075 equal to 0.091 mag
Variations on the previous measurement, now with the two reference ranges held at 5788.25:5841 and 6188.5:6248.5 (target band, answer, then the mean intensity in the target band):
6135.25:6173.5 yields 0.03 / 6.19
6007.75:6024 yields 0.08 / 6.74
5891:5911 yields -0.04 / 8.31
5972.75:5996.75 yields 0.13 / 6.61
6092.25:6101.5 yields 0.10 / 6.12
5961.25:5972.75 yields 0.14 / 6.67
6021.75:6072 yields 0.08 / 6.52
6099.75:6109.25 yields 0.10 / 6.07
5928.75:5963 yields 0.07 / 7.26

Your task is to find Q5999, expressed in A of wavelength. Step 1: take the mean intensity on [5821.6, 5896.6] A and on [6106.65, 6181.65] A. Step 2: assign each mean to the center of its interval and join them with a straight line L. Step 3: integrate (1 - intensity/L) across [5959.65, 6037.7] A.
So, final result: 7.0 A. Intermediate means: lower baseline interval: 8.42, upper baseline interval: 6.18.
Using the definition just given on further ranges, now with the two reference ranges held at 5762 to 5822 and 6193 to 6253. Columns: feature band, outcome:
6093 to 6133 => 2.6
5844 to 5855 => -0.8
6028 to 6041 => 0.7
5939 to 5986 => 4.0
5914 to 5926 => -1.0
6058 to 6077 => 1.4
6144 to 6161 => 0.3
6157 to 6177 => 0.5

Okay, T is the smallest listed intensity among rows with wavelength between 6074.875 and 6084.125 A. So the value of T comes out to 6.077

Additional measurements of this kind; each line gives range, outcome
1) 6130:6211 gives 5.898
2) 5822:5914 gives 7.947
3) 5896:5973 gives 5.453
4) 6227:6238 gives 5.744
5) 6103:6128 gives 6.008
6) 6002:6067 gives 6.333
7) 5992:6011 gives 6.587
